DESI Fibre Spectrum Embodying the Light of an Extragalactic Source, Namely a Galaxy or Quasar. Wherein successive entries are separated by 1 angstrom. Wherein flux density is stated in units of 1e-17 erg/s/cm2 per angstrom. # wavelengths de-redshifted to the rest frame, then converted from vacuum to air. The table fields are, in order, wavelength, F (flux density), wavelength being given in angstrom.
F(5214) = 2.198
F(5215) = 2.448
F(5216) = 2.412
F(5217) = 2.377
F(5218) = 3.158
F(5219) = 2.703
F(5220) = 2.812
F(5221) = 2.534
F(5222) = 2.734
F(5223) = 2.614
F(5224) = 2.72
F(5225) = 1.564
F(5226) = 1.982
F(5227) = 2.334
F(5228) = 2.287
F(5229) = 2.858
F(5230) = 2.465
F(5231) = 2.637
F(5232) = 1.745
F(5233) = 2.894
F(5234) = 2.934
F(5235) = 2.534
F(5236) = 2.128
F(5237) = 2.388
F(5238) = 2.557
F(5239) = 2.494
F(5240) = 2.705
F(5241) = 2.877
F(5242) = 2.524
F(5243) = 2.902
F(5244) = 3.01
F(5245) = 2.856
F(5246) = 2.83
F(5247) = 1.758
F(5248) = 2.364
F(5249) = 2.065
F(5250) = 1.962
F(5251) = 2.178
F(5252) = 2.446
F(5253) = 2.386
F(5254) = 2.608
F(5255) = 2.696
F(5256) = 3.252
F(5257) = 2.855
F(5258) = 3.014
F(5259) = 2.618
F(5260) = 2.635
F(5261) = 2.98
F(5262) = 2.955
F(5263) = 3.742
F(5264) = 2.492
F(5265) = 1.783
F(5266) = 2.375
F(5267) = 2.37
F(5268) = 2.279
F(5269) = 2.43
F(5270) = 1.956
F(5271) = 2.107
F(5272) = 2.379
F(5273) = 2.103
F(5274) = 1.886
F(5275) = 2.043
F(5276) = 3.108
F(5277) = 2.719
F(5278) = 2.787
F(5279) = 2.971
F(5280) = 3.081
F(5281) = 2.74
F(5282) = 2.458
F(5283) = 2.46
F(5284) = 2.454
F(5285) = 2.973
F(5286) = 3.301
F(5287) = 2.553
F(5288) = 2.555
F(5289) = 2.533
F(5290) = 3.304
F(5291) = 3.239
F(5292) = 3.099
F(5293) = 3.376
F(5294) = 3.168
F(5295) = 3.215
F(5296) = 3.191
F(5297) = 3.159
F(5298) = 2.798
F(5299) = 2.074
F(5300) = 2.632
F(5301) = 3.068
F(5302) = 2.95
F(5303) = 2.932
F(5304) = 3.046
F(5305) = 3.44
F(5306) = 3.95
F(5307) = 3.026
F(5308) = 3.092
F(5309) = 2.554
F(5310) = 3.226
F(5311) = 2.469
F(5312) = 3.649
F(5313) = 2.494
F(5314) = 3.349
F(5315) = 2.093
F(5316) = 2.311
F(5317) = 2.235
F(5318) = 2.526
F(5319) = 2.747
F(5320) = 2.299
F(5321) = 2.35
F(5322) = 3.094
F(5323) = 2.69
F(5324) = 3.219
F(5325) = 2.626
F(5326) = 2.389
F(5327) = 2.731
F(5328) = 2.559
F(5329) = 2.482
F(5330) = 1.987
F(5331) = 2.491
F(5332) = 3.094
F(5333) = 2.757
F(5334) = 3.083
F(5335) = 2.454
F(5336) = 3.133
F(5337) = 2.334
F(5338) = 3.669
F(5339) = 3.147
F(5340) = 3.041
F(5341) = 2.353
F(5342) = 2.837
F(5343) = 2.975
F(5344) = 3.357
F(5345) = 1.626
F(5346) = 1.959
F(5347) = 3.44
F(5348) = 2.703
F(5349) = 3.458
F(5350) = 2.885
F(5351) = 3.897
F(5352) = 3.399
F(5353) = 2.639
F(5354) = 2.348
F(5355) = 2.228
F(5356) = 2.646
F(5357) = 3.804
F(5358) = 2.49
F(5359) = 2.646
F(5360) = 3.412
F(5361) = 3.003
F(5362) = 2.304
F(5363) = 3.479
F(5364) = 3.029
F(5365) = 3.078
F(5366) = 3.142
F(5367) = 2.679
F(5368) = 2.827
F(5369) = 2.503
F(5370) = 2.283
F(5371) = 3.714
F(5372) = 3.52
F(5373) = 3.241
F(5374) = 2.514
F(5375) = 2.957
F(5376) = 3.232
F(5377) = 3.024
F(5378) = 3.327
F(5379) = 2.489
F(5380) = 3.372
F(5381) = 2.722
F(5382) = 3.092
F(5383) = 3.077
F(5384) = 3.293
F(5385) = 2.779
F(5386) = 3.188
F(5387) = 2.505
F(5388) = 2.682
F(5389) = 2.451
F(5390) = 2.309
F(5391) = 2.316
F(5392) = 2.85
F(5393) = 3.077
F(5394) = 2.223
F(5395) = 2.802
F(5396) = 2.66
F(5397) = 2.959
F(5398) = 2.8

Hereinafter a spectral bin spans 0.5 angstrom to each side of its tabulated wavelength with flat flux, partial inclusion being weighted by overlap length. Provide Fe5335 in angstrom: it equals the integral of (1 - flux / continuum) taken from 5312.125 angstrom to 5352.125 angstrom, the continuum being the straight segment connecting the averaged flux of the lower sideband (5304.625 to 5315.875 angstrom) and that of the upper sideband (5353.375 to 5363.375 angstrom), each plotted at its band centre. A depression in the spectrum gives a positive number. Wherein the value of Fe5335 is 2.2 angstrom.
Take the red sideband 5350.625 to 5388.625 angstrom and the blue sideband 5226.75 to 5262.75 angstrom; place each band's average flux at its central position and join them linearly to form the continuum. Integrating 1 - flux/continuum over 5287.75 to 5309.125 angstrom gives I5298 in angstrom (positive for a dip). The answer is -2.2 angstrom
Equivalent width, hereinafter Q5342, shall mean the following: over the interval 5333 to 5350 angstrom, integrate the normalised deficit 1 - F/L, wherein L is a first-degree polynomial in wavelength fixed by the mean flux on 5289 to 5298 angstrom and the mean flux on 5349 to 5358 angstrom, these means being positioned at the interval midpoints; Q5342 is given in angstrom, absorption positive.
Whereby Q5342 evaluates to 1.0 angstrom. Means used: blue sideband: 3.16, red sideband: 2.98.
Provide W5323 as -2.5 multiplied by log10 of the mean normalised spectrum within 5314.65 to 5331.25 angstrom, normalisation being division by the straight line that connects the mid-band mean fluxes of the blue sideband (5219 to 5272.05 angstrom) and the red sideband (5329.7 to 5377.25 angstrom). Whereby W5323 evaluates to 0.11 mag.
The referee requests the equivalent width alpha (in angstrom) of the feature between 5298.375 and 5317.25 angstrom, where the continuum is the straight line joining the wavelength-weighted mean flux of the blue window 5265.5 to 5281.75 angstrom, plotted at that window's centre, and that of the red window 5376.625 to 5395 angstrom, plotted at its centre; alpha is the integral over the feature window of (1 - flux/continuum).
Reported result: -2.30 angstrom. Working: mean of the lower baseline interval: 2.46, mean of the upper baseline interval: 2.82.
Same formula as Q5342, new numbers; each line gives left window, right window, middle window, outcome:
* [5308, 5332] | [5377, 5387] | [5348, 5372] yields -0.6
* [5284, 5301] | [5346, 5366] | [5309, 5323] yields 1.3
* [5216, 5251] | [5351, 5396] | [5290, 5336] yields -2.0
